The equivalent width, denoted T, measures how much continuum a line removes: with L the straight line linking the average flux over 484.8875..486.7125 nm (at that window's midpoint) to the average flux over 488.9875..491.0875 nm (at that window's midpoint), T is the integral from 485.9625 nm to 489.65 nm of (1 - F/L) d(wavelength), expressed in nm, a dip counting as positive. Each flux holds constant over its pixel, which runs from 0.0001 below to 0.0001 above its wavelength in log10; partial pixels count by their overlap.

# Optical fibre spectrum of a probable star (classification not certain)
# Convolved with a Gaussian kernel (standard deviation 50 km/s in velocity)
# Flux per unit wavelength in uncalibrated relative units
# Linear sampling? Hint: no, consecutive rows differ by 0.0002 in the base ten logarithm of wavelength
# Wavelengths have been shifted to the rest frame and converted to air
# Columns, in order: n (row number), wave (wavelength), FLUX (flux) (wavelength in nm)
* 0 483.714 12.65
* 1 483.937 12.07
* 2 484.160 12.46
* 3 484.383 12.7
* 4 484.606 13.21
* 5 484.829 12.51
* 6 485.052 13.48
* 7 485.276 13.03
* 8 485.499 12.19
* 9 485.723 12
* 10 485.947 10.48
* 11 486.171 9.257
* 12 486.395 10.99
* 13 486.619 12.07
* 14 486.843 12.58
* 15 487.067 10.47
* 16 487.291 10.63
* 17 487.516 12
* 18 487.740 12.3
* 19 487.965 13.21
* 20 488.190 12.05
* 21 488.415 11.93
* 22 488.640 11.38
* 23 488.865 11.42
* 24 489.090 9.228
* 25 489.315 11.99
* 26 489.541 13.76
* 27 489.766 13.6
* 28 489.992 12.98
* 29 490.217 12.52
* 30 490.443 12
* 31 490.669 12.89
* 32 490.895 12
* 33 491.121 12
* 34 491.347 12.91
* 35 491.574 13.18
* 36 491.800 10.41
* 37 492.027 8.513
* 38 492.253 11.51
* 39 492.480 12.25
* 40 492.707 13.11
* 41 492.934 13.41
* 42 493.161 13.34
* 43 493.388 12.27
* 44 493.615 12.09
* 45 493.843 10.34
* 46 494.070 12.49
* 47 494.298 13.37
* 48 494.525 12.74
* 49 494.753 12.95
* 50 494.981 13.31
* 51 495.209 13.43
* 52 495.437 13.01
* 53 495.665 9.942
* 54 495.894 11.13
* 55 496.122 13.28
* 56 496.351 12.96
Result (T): 0.14 nm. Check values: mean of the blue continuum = 11.7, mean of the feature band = 11.5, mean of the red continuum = 12.3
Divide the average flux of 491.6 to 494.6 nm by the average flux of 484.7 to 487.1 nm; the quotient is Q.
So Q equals 1.02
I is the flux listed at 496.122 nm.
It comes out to 13.28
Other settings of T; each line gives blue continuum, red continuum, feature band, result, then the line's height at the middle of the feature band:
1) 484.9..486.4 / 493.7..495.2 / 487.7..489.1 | 0.02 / 12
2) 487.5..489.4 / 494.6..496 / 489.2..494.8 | -0.15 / 12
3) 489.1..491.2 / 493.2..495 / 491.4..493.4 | 0.07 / 12.5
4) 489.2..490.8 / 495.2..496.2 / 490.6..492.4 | 0.13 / 12.6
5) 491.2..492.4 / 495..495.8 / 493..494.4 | -0.06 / 11.8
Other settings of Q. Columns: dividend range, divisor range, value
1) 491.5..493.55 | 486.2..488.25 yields 1.02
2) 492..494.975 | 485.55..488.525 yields 1.07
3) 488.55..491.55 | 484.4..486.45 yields 1.02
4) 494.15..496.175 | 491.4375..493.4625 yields 1.05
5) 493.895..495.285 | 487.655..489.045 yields 1.09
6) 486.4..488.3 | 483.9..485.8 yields 0.94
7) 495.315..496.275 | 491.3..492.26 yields 1.06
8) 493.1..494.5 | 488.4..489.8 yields 1.04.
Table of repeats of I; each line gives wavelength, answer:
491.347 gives 12.91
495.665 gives 9.942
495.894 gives 11.13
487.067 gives 10.47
